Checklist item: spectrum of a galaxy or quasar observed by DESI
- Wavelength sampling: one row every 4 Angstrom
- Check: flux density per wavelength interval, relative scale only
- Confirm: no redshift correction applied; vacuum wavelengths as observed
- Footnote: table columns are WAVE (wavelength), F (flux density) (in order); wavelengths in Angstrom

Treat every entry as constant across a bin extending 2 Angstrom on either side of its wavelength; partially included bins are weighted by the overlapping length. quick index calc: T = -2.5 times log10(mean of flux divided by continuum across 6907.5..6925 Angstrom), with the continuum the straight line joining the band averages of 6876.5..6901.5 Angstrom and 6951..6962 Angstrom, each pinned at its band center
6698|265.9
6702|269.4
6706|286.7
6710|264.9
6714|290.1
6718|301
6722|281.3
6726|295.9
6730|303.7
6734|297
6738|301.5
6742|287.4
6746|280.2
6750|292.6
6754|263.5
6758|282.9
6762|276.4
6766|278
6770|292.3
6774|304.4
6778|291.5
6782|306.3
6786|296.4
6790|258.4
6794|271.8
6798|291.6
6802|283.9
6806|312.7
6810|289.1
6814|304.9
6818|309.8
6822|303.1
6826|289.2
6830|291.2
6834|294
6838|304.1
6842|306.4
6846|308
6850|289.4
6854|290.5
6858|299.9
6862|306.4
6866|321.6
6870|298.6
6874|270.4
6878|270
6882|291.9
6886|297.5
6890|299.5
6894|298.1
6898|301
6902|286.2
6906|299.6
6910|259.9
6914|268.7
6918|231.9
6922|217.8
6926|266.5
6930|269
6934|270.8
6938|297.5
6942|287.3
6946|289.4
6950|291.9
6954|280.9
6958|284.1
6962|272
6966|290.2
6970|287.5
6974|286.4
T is 0.17 mag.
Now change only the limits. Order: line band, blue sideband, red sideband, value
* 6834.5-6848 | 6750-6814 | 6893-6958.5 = -0.08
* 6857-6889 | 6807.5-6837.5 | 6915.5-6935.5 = -0.07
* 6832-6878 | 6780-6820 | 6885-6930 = -0.05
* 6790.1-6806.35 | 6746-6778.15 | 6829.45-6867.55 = 0.03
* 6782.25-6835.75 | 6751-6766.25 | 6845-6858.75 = -0.02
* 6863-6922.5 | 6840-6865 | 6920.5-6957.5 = 0.02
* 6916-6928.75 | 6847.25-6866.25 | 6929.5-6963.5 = 0.19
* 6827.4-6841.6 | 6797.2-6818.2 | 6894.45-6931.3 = -0.03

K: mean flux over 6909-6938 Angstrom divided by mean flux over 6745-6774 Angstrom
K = 0.9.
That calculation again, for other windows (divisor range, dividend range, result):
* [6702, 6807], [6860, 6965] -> 0.98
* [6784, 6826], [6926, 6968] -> 0.97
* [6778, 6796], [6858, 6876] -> 1.05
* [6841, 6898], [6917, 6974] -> 0.93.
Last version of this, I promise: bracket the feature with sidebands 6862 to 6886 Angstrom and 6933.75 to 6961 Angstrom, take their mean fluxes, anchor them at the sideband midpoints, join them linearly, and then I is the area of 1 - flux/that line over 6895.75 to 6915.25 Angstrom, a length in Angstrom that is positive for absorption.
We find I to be 0.4 Angstrom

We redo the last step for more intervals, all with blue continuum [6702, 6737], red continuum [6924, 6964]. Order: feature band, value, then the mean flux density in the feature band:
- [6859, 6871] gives -1.1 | 309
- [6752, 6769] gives 0.7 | 276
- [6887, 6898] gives -0.6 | 299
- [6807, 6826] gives -1.0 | 301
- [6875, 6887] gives 0.0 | 284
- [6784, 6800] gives 0.4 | 280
